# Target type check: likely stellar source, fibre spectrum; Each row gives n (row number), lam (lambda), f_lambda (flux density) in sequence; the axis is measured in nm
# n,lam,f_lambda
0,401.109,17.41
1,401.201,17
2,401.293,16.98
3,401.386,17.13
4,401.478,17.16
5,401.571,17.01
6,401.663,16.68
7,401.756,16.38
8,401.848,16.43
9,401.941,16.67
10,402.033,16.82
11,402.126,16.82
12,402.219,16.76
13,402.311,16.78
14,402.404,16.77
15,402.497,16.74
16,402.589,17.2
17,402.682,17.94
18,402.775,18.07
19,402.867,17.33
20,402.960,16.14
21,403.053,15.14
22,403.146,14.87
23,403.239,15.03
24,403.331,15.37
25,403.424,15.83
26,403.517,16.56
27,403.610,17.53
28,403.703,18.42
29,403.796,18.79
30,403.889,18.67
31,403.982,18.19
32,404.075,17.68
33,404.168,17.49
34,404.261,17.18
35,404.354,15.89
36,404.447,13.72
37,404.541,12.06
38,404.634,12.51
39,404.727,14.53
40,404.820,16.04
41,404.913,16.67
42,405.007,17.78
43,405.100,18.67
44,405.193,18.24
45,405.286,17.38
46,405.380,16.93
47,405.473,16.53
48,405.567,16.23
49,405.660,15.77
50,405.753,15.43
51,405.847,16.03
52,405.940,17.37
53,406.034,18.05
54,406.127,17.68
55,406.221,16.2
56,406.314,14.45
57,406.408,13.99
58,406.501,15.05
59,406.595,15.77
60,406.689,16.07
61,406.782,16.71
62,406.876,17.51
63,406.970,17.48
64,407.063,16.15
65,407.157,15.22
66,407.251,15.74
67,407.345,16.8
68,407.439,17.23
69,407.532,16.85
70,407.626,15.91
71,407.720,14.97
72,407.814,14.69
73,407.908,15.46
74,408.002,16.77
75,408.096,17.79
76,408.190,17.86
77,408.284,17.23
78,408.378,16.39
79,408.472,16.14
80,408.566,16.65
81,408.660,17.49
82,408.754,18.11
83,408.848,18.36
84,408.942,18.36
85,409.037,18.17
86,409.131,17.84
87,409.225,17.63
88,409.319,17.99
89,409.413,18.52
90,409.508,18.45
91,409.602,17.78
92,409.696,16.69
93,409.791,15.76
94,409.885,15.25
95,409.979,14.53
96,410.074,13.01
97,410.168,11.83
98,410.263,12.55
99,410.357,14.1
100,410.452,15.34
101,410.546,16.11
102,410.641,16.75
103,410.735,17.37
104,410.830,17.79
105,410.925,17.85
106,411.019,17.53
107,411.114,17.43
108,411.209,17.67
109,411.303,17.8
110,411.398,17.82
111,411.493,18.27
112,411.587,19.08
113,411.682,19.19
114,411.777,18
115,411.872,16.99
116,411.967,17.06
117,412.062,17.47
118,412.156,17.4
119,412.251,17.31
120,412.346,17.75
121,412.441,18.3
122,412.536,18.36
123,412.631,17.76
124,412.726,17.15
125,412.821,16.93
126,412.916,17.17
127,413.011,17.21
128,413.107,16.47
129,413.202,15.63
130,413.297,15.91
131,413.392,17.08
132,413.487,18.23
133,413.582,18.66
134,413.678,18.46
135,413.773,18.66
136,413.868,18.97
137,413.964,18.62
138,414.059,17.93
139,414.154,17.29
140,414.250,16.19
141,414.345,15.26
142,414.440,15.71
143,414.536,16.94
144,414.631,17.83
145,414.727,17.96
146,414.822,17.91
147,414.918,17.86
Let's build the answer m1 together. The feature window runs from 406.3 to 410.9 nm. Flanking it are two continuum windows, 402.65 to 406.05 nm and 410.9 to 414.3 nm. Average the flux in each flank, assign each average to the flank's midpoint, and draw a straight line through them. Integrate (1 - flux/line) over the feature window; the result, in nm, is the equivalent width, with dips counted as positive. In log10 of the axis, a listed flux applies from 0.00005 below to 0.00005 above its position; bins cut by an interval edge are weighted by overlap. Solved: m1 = 0.20 nm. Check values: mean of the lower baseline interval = 16.5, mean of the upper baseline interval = 17.7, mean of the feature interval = 16.4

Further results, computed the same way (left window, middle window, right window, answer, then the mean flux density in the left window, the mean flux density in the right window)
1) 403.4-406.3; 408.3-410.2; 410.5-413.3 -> 0.040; 16.6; 17.5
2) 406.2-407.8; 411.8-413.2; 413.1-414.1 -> 0.009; 16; 17.7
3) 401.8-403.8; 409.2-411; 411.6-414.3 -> 0.131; 16.7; 17.6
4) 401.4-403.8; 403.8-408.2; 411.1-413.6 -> 0.172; 16.7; 17.6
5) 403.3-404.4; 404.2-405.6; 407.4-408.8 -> 0.091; 17.3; 16.6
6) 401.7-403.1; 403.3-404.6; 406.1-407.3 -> -0.011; 16.8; 16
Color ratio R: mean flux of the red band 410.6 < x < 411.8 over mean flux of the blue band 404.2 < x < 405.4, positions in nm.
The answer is 1.12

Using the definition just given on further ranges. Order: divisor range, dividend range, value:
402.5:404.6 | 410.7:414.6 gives 1.06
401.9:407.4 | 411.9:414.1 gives 1.07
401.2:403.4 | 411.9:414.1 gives 1.06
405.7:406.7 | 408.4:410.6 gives 1.02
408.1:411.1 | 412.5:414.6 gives 1.04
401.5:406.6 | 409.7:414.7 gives 1.03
